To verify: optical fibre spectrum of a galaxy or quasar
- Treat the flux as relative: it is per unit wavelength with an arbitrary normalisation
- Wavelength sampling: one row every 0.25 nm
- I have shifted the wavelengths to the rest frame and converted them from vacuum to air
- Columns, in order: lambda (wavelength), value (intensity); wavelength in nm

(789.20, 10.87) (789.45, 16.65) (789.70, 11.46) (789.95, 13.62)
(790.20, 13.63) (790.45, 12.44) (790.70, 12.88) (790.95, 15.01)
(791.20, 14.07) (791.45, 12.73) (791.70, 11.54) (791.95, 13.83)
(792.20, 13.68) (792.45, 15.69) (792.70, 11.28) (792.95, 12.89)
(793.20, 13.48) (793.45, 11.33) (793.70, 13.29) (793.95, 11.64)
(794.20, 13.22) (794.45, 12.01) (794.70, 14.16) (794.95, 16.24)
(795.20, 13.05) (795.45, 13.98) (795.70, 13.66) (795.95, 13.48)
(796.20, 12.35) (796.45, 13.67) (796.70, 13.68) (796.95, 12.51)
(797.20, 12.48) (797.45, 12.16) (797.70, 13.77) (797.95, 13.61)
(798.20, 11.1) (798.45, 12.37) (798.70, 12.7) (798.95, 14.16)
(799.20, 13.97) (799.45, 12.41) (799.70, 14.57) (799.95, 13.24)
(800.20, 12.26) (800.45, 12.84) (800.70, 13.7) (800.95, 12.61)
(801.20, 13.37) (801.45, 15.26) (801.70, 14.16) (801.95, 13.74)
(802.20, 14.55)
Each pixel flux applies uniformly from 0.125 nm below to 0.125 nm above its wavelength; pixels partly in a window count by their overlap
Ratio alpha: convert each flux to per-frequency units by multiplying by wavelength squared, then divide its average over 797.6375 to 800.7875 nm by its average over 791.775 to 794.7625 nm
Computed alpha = 1.02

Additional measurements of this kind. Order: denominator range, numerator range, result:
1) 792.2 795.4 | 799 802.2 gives 1.04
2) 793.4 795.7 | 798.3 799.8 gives 1.01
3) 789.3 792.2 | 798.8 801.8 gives 1.03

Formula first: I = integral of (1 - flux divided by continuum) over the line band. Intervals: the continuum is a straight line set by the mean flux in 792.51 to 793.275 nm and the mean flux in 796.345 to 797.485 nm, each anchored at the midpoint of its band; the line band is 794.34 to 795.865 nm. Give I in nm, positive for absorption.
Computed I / -0.12 nm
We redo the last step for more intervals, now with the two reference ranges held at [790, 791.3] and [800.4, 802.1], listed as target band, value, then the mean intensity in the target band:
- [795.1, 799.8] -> 0.19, 13.1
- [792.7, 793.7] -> 0.08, 12.5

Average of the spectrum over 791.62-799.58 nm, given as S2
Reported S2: 13.1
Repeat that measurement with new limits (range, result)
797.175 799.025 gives 12.8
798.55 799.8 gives 13.5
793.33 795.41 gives 13.2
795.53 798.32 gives 13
